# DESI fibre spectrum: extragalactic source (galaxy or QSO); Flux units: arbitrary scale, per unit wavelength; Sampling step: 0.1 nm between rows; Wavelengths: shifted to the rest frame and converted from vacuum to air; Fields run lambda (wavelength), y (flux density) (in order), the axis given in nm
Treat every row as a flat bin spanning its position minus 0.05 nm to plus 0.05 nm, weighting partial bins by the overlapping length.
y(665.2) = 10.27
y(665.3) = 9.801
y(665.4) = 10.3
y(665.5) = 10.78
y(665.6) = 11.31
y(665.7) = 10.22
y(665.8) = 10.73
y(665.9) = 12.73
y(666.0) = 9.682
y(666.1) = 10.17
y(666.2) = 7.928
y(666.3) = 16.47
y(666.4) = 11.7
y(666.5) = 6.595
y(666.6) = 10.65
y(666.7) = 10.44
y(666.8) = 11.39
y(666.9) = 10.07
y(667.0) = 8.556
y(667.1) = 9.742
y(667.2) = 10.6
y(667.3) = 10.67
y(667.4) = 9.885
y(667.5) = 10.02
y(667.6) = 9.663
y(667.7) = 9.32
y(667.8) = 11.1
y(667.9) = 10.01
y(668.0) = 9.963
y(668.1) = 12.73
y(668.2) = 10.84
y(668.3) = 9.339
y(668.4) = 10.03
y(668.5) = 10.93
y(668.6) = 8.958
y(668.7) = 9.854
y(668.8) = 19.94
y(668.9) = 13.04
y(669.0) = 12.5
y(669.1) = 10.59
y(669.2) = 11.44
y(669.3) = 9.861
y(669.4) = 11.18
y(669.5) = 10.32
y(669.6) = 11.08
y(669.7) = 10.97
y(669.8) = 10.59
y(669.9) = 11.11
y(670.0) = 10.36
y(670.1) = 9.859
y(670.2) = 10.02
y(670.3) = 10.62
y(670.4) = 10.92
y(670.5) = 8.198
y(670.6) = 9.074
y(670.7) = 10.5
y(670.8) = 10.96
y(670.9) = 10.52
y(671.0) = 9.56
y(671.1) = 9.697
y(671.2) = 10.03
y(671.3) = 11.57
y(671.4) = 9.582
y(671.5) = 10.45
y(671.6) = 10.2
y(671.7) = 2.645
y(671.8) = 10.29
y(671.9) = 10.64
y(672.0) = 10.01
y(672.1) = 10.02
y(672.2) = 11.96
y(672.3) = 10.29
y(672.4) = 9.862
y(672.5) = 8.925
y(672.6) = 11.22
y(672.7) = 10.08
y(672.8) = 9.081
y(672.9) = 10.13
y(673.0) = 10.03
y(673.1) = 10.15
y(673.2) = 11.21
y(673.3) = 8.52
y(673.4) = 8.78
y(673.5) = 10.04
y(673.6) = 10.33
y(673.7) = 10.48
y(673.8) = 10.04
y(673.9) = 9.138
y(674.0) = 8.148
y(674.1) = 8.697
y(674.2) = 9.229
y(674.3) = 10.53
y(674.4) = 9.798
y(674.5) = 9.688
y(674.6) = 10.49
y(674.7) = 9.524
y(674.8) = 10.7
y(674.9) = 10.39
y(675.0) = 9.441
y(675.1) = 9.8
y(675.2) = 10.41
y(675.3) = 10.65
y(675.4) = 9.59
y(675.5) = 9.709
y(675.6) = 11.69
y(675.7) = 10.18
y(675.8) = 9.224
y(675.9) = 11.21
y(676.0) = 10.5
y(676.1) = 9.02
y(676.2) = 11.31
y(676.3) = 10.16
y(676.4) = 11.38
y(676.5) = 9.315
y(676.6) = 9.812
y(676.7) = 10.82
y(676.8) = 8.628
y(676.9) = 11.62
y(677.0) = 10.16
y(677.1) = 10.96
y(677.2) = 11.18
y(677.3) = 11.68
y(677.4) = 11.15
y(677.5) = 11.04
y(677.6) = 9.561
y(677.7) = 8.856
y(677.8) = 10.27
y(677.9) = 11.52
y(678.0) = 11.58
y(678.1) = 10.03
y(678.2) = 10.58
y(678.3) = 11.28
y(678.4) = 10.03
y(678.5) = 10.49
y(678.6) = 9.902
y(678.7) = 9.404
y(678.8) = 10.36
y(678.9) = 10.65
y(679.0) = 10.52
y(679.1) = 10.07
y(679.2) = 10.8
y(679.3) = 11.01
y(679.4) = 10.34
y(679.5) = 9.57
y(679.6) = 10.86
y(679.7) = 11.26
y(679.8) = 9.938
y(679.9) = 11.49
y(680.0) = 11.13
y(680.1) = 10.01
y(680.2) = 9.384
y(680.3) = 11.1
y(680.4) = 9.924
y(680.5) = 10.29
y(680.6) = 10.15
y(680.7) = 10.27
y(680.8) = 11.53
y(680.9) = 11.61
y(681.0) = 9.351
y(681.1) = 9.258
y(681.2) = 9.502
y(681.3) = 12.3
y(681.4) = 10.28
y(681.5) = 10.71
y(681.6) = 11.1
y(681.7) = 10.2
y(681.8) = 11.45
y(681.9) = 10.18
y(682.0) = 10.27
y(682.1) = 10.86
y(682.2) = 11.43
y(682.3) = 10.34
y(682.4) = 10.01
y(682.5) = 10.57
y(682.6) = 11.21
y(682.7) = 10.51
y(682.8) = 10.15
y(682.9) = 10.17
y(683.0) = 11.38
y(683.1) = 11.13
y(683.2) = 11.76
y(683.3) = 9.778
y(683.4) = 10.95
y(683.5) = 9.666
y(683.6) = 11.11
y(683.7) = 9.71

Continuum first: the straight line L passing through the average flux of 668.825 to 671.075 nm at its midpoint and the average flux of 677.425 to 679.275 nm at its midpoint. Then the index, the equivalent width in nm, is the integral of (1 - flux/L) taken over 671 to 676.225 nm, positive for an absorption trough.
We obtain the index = 0.33 nm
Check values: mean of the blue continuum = 10.7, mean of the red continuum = 10.4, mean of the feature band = 9.9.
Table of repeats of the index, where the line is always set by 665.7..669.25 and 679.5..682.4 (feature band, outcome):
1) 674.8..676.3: 0.058 nm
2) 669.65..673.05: 0.231 nm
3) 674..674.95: 0.077 nm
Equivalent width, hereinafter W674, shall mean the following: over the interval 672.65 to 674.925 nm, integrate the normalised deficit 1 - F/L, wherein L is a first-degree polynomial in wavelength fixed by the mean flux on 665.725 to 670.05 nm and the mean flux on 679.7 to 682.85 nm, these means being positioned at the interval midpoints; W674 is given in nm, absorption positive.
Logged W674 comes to 0.19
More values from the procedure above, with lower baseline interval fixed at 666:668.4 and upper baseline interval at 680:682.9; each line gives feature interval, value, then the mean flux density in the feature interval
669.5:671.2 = 0.02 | 10.2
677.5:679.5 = 0.02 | 10.4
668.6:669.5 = -0.14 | 12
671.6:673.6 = 0.13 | 9.71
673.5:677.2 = 0.12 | 10.1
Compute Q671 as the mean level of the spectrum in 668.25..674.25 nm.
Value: 10.2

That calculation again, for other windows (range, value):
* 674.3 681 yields 10.4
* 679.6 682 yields 10.5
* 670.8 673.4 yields 9.87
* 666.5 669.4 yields 10.7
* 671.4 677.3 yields 9.99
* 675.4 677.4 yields 10.4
